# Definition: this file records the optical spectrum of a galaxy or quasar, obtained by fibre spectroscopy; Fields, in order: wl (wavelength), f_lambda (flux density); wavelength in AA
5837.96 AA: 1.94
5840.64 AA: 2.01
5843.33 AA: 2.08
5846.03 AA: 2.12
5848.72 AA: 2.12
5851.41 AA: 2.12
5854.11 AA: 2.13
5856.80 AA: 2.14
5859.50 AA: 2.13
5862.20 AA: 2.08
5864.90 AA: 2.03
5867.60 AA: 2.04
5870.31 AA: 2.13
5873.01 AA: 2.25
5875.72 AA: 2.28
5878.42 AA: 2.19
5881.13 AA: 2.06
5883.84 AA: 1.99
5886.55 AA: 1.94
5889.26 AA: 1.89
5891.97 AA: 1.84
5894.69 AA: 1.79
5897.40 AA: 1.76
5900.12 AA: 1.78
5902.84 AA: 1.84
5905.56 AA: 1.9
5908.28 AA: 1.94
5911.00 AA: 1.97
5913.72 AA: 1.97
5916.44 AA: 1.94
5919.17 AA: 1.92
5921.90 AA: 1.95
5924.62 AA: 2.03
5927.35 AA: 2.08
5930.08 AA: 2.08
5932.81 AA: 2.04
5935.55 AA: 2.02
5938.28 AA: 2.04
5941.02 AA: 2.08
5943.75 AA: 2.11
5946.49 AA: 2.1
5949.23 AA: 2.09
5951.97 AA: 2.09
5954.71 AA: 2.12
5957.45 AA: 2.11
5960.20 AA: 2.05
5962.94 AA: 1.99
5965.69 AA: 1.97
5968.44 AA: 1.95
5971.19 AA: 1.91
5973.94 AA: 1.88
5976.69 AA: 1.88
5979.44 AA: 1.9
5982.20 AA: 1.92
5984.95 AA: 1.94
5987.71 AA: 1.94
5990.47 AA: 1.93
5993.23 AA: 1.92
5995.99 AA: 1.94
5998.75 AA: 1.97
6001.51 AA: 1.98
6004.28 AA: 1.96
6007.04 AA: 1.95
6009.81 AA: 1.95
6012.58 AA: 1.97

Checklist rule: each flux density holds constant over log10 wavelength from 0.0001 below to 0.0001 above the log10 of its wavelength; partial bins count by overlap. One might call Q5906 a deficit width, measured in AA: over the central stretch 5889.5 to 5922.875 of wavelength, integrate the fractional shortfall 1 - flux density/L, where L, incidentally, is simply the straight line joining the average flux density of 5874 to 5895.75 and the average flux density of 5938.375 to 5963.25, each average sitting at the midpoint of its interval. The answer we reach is 2.4 AA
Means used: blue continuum 2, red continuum 2.08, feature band 1.88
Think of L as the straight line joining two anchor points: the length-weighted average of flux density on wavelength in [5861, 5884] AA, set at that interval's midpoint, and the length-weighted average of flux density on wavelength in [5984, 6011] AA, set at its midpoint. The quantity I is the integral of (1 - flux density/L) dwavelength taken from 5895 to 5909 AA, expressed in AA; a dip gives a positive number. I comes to 1.7 AA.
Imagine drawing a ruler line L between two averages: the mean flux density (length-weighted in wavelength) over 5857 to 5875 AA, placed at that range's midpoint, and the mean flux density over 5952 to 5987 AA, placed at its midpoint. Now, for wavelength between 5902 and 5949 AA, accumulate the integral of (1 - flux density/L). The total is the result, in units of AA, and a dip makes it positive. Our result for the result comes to 0.7 AA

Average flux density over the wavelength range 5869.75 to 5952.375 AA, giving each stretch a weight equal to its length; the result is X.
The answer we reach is 2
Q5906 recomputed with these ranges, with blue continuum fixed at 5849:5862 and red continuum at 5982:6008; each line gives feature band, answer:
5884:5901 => 1.9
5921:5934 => 0.0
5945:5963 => -0.8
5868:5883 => -0.5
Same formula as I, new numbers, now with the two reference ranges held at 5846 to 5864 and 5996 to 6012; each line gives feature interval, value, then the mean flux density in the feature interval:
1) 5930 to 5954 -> -0.6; 2.07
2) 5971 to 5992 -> 0.8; 1.91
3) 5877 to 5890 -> 0.4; 2.02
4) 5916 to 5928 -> 0.4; 1.98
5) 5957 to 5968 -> -0.1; 2.02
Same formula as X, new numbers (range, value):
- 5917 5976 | 2.03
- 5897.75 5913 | 1.88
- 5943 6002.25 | 1.98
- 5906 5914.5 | 1.95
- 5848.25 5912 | 2.01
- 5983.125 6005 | 1.95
